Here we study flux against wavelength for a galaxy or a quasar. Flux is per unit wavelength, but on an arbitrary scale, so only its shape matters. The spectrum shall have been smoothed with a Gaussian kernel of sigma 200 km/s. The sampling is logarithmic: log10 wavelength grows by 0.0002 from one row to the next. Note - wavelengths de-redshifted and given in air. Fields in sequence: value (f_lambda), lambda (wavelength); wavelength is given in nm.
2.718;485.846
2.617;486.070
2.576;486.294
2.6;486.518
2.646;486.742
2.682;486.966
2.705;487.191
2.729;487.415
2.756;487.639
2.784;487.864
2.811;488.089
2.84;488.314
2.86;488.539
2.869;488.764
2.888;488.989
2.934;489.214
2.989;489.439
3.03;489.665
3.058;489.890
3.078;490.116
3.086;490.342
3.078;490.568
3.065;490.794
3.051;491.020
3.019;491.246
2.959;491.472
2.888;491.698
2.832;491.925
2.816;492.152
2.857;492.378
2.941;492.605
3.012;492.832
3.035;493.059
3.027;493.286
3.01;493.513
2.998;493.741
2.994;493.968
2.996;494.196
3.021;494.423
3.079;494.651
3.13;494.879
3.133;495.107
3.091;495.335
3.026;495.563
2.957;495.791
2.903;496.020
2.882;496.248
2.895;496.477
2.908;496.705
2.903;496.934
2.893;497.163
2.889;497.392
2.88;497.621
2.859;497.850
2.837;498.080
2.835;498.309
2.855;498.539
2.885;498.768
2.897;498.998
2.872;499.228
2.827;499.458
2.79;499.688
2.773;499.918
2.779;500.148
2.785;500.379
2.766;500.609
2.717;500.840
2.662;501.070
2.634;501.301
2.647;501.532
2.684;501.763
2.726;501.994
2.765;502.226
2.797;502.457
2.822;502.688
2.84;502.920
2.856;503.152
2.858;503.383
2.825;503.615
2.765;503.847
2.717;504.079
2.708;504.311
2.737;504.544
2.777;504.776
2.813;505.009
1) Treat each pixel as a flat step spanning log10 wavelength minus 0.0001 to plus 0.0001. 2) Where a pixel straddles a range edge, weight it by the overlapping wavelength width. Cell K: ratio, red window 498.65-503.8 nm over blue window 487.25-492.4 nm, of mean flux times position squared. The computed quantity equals 1.0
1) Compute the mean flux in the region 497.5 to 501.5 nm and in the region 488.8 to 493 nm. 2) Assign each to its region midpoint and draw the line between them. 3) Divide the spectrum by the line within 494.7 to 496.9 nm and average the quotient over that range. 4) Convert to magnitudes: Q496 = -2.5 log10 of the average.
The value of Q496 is -0.04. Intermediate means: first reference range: 2.98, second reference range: 2.8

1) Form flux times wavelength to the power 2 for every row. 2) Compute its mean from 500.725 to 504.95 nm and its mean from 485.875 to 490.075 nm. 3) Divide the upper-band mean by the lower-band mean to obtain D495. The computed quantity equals 1.04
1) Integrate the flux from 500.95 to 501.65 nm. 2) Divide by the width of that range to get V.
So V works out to 2.65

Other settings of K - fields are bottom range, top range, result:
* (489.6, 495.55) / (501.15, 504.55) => 0.95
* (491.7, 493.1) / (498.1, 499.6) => 1.01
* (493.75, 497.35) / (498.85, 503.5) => 0.95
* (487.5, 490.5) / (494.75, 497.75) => 1.04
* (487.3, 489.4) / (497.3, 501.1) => 1.04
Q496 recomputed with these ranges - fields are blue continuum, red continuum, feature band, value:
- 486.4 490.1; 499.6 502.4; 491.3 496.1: -0.075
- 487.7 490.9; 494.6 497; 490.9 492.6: 0.017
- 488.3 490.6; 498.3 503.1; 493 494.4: -0.040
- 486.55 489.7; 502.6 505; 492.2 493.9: -0.065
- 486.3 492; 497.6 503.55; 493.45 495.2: -0.074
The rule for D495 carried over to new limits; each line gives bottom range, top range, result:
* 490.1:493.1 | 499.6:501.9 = 0.95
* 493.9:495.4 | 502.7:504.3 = 0.95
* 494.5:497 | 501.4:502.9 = 0.94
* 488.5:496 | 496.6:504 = 0.97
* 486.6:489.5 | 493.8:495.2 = 1.12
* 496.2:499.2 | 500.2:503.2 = 0.97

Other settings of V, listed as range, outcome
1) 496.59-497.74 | 2.9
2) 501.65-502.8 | 2.76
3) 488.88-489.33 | 2.92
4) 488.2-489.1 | 2.86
